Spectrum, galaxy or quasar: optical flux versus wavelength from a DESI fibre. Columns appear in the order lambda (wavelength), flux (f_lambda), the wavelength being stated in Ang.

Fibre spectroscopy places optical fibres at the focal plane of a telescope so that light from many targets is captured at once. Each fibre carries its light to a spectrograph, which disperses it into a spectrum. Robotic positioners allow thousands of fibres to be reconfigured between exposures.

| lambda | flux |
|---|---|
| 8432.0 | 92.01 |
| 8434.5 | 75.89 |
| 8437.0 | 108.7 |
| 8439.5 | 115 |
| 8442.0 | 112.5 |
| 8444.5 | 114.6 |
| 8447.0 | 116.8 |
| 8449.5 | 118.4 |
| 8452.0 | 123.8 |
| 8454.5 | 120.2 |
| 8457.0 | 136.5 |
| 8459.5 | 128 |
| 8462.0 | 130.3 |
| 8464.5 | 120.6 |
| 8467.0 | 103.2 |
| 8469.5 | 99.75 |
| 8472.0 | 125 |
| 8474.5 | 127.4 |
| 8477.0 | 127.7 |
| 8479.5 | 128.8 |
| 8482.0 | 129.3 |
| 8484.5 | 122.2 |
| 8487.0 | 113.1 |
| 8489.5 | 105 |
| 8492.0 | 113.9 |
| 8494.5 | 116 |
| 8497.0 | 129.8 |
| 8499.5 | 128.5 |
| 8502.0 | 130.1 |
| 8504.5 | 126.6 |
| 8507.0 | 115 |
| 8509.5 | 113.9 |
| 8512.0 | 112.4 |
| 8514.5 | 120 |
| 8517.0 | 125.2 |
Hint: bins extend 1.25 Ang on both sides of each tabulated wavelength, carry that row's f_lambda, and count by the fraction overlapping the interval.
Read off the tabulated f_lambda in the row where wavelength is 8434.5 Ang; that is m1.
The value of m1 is 75.89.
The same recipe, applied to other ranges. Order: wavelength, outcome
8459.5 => 128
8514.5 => 120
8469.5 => 99.75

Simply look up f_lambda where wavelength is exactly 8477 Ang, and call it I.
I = 127.7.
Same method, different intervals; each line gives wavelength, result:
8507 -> 115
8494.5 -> 116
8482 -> 129.3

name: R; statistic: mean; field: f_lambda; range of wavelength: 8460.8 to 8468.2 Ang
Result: 118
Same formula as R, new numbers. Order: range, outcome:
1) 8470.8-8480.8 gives 127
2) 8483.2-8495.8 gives 114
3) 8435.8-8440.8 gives 112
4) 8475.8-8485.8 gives 127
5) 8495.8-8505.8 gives 129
